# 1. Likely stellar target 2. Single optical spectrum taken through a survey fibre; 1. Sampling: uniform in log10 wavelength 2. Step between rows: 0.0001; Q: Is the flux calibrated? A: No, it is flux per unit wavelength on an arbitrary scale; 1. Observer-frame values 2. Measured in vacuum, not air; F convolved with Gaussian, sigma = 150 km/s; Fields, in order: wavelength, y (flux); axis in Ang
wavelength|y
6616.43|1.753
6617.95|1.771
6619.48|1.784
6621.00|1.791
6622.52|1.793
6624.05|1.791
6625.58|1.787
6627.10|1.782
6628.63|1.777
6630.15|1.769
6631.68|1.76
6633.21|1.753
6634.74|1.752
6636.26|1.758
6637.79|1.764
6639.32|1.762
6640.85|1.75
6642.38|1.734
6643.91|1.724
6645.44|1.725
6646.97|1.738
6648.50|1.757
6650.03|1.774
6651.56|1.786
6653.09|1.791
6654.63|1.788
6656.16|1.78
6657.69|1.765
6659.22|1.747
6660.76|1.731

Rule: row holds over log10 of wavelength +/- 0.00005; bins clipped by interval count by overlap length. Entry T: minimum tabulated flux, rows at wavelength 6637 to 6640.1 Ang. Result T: 1.762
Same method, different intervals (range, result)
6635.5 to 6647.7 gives 1.724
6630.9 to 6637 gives 1.752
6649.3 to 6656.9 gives 1.774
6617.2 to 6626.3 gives 1.771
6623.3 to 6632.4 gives 1.76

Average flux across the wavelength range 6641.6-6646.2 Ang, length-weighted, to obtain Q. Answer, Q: 1.73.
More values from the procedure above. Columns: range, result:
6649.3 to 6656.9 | 1.78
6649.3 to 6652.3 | 1.78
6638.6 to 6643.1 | 1.75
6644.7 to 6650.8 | 1.75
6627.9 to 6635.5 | 1.76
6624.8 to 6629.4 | 1.78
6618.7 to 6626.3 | 1.79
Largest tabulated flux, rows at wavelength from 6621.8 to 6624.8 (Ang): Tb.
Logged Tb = 1.793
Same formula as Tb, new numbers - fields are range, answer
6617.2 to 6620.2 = 1.784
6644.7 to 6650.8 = 1.774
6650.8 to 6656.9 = 1.791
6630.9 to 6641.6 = 1.764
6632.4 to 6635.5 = 1.753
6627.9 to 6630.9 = 1.777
